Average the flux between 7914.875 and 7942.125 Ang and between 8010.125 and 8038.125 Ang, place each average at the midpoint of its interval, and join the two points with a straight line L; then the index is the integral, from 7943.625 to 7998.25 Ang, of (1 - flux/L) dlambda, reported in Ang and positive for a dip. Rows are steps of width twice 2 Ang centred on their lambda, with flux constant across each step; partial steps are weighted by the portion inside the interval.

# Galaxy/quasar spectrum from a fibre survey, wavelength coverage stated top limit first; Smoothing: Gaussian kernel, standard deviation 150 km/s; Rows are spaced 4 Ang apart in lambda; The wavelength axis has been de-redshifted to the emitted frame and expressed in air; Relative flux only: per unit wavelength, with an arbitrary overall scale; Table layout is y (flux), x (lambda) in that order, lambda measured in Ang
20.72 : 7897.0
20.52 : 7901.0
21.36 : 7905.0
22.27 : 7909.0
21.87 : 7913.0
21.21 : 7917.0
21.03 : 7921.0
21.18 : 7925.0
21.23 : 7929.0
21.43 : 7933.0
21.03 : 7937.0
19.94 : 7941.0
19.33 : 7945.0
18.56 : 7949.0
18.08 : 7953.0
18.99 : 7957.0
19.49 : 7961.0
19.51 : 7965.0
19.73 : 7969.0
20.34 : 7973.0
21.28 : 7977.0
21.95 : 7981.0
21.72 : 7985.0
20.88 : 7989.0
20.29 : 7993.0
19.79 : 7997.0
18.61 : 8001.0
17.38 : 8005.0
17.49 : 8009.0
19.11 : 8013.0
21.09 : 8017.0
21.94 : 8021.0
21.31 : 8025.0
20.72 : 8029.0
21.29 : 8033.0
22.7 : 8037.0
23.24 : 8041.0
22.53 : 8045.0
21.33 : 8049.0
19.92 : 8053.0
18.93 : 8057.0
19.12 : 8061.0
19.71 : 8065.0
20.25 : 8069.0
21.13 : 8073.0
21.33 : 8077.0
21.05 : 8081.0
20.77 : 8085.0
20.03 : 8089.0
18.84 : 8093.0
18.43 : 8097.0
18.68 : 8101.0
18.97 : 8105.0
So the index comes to 2.7 Ang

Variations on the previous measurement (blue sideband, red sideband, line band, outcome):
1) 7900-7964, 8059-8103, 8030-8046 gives -1.8 Ang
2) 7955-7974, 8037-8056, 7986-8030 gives 1.7 Ang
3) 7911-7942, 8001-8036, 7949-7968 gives 1.6 Ang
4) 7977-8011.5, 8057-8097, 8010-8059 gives -2.8 Ang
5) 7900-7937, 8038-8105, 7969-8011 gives 1.8 Ang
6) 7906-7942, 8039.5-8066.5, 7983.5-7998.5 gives 0.2 Ang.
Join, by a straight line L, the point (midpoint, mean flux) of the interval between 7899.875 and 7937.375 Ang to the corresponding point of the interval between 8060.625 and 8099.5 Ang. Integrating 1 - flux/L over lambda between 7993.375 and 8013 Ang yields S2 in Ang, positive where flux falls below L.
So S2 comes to 2.0 Ang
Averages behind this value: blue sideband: 21.3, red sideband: 20.1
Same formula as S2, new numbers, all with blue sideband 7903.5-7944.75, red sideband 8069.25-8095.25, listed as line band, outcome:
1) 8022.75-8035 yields -0.2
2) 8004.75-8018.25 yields 1.3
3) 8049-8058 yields 0.3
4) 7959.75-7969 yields 0.6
